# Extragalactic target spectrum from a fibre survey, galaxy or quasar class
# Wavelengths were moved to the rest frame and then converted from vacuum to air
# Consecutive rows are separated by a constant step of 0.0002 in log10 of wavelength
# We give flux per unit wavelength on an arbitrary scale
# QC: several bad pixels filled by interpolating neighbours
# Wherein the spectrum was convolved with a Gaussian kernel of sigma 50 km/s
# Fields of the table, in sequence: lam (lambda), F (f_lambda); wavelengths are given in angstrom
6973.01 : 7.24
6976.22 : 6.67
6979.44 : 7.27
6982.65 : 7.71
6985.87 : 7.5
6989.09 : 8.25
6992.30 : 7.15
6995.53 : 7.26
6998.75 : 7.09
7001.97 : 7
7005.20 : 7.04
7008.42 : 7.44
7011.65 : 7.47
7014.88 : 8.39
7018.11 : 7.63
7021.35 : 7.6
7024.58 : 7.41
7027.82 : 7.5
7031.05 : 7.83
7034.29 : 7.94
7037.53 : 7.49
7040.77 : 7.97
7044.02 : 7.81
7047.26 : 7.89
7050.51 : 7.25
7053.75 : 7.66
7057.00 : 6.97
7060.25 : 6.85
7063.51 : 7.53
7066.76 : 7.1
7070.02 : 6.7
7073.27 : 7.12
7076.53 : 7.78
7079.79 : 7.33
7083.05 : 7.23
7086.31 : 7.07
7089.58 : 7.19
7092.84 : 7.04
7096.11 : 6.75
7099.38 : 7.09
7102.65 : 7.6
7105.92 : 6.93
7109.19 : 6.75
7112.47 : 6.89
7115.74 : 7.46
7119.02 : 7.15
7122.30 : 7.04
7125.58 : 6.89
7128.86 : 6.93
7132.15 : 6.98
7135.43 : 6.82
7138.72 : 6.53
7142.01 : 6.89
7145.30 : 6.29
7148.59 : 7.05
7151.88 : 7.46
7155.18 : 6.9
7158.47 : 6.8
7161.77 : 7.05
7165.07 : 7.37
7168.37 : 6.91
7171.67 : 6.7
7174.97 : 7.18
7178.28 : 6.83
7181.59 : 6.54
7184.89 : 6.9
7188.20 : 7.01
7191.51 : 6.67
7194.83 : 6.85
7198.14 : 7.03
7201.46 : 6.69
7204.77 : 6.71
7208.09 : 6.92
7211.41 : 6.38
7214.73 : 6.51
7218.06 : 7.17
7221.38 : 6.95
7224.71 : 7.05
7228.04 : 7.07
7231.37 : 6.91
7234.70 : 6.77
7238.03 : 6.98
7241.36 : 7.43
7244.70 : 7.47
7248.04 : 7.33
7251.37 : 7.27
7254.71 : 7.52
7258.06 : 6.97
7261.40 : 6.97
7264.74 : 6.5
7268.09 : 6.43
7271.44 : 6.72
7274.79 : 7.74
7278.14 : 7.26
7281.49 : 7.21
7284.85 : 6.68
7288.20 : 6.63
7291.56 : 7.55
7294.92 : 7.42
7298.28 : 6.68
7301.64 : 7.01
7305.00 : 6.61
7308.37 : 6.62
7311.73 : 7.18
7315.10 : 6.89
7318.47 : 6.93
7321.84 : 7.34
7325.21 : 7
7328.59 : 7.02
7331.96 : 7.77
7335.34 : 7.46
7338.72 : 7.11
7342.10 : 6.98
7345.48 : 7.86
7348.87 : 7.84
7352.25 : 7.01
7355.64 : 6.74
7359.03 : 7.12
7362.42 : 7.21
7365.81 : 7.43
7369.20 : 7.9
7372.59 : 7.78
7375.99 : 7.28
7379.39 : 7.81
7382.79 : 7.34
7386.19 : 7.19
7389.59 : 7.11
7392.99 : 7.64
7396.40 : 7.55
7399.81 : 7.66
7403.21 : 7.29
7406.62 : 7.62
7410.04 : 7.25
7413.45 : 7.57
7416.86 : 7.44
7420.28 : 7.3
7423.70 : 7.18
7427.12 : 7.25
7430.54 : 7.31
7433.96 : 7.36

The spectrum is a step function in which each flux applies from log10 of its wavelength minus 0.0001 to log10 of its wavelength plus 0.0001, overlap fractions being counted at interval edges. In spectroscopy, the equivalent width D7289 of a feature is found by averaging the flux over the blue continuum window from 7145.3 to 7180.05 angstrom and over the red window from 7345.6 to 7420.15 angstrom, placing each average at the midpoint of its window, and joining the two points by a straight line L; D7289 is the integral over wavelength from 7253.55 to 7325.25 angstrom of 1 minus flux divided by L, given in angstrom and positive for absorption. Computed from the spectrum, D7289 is 2.5 angstrom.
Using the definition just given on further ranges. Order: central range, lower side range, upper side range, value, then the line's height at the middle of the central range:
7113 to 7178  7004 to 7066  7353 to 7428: 4.7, 7.51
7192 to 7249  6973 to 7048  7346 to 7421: 4.0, 7.47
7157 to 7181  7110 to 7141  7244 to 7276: 0.1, 6.99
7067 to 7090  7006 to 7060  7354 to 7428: 1.2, 7.58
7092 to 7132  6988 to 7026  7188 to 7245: 0.8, 7.19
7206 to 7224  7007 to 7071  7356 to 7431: 1.6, 7.47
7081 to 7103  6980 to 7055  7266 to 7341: 1.0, 7.44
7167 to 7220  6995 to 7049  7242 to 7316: 3.0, 7.22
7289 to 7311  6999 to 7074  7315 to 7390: 1.1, 7.34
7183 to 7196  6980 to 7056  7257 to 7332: 0.6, 7.21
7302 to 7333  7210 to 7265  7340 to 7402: 1.0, 7.26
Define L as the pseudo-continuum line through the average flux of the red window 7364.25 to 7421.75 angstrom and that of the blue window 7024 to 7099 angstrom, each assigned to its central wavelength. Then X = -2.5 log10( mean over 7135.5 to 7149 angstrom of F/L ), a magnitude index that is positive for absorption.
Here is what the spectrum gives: 0.11 mag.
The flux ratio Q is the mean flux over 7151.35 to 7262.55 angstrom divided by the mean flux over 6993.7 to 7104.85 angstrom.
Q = 0.9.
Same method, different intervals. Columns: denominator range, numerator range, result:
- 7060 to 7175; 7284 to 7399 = 1.03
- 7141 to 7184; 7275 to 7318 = 1.01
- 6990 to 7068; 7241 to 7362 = 0.95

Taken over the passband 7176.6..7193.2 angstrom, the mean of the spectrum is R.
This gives 6.79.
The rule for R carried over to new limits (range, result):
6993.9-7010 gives 7.16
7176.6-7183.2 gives 6.68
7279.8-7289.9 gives 6.84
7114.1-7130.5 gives 7.1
